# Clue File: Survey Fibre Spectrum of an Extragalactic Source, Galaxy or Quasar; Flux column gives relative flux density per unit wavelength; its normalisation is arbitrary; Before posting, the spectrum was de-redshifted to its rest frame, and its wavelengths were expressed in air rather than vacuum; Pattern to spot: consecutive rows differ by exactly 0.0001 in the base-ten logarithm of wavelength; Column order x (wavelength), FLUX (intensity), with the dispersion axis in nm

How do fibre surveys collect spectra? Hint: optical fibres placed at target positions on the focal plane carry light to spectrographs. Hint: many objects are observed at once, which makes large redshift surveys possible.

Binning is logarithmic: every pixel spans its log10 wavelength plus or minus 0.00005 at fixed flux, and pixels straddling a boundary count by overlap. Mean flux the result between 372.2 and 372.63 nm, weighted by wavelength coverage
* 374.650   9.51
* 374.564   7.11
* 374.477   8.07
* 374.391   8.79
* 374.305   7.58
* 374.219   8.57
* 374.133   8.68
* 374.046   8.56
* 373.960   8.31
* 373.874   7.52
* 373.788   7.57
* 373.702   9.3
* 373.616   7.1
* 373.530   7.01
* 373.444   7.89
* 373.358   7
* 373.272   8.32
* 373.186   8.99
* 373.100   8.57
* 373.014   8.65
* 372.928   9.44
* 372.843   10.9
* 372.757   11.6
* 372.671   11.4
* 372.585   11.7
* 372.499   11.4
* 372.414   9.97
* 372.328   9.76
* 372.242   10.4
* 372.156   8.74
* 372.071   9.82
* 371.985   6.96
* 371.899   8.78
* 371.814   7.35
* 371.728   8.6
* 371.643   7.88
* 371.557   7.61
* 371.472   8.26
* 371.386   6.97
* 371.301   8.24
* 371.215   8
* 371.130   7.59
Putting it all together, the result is 10.6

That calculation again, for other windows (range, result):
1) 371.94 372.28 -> 8.95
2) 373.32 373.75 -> 7.67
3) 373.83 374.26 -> 8.32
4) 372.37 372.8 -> 11.2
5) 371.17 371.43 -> 7.74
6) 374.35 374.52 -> 8.44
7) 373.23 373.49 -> 7.72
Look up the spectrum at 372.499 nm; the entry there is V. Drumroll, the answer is 11.4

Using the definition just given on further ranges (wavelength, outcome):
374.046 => 8.56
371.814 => 7.35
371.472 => 8.26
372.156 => 8.74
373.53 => 7.01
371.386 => 6.97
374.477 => 8.07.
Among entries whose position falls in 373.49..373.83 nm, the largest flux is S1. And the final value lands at 9.3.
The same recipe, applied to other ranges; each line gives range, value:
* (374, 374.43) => 8.79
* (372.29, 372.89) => 11.7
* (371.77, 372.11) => 9.82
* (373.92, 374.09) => 8.56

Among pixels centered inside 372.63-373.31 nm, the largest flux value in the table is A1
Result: 11.6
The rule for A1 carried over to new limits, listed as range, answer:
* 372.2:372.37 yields 10.4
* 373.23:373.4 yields 8.32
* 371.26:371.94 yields 8.78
